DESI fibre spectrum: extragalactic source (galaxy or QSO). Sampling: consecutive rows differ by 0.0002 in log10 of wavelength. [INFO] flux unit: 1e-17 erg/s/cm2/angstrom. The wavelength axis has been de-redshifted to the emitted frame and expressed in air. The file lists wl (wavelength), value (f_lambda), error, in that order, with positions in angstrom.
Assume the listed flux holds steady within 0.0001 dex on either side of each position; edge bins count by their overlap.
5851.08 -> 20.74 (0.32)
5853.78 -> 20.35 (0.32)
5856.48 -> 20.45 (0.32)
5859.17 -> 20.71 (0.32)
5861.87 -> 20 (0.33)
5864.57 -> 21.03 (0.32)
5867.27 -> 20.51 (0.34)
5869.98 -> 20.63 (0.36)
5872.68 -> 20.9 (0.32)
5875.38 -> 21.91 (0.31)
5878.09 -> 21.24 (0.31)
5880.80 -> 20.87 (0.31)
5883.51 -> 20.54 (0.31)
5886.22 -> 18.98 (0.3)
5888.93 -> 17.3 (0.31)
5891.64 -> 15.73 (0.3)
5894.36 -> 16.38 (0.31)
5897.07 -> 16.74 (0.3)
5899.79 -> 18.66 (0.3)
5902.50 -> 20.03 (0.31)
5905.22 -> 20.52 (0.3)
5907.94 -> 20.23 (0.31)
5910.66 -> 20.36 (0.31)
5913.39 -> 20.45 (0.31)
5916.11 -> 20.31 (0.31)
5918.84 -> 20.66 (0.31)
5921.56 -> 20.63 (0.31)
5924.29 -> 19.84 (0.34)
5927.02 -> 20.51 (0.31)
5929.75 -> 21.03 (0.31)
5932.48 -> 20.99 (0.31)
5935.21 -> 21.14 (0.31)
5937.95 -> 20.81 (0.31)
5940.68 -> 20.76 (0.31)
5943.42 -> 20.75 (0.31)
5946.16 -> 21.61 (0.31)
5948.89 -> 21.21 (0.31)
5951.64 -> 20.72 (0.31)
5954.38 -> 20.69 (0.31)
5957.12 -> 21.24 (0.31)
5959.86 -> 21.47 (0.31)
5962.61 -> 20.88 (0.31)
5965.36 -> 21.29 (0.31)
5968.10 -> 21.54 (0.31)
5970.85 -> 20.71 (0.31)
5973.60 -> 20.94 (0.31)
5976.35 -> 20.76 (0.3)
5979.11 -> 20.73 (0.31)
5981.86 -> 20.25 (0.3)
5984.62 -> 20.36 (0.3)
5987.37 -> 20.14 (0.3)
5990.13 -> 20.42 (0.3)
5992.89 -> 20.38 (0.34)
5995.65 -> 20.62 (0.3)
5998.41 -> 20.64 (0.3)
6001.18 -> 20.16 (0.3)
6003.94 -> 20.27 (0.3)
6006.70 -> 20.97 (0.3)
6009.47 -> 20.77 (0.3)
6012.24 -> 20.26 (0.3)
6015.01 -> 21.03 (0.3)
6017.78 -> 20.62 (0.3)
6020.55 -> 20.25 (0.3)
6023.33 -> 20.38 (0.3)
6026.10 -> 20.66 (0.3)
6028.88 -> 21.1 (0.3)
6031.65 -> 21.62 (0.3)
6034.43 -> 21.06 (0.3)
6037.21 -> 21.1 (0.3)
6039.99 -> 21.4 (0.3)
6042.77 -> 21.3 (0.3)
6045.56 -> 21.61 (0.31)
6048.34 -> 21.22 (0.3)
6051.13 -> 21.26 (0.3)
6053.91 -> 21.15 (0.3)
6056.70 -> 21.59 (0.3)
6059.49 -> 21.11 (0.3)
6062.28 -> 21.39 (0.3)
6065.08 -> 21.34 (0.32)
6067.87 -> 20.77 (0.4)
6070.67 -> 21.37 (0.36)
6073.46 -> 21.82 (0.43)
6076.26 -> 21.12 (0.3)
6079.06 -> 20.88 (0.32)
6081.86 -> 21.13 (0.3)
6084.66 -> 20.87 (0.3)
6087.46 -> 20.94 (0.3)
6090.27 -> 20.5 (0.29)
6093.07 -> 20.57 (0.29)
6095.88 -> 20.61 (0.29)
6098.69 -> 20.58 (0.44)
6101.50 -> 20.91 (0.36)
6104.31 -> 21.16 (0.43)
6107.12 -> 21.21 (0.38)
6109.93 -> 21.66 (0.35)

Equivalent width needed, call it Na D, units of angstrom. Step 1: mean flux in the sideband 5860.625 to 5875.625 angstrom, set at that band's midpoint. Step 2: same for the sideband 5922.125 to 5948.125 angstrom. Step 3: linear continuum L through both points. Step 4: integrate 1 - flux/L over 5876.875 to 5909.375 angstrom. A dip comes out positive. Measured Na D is 2.9 angstrom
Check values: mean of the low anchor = 20.8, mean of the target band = 18.9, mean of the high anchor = 20.8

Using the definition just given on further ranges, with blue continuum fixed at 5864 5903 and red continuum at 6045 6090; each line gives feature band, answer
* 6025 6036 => -0.2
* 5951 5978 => -1.1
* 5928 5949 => -1.2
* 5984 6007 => 0.1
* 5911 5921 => -0.4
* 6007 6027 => 0.1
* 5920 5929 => -0.3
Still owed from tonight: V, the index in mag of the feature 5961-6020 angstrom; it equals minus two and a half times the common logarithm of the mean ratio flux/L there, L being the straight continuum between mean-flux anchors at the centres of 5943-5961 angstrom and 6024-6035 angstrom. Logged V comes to 0.02 mag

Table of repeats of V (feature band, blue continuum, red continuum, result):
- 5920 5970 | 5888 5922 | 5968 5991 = -0.056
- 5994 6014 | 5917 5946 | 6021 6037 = 0.018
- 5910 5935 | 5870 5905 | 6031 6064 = -0.048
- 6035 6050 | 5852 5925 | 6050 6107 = -0.025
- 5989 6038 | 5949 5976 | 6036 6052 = 0.028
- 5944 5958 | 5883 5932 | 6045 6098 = -0.065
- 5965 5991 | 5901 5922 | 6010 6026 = -0.012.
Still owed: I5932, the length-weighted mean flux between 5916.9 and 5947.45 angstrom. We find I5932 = 20.8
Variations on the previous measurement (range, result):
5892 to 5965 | 20.3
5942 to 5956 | 21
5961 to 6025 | 20.6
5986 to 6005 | 20.4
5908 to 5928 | 20.4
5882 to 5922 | 19.1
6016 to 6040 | 20.9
